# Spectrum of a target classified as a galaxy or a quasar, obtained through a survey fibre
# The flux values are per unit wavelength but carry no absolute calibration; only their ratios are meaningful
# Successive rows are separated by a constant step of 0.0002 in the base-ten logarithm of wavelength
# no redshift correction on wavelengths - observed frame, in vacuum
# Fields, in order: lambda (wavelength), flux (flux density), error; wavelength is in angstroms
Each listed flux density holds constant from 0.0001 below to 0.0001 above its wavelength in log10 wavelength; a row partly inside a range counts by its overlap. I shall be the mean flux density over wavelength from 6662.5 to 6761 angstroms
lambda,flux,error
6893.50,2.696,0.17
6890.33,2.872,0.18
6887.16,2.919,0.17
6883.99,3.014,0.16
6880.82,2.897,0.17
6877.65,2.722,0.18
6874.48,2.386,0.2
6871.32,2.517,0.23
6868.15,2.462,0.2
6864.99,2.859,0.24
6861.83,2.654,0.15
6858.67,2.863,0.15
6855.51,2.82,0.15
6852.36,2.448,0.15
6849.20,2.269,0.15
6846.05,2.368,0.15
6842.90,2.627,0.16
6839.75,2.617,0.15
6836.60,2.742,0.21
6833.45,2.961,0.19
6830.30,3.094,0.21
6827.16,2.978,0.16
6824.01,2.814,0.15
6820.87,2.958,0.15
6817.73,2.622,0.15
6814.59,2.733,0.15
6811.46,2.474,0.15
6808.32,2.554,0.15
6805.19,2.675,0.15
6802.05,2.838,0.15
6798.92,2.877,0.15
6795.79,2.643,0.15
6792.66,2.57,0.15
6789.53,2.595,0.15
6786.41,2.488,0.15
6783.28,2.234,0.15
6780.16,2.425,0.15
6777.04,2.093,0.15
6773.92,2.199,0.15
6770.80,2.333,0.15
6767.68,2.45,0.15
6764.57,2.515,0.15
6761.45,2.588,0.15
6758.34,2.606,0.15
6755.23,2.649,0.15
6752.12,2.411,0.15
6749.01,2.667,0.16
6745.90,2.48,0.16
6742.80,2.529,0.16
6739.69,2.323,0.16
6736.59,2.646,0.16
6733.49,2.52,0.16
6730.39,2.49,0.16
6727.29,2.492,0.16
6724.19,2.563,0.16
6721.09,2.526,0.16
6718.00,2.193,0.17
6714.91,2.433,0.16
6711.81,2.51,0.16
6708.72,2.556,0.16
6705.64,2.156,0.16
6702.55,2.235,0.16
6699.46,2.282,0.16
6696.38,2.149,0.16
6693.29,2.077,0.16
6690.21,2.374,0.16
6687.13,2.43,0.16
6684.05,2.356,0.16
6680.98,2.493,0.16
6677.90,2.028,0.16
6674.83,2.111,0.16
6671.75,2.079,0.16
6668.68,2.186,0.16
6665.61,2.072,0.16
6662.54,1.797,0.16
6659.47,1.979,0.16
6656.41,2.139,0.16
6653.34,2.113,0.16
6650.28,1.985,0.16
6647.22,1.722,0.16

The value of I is 2.37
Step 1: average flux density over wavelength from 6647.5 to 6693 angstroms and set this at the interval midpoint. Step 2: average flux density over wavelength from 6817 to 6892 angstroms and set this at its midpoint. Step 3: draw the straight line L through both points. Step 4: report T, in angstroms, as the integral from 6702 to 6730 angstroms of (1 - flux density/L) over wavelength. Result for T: -1.6 angstroms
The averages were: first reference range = 2.14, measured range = 2.42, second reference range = 2.73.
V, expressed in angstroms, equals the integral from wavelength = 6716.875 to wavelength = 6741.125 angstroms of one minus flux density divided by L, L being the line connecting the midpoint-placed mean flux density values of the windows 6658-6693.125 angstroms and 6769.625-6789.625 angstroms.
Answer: -2.5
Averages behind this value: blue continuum 2.17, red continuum 2.32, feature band 2.47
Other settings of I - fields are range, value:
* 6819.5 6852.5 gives 2.73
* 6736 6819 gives 2.53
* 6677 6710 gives 2.29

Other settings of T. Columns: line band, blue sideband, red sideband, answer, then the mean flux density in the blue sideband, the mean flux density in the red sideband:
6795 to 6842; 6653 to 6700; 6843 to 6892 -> -4.3 angstroms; 2.17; 2.67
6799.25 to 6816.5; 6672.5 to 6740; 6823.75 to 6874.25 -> -0.5 angstroms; 2.36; 2.68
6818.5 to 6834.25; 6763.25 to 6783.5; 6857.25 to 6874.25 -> -2.7 angstroms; 2.33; 2.65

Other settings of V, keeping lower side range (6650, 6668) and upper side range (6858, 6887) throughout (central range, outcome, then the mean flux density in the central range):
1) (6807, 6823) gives -0.93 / 2.68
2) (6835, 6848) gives 0.16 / 2.58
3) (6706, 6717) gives -1.27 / 2.45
